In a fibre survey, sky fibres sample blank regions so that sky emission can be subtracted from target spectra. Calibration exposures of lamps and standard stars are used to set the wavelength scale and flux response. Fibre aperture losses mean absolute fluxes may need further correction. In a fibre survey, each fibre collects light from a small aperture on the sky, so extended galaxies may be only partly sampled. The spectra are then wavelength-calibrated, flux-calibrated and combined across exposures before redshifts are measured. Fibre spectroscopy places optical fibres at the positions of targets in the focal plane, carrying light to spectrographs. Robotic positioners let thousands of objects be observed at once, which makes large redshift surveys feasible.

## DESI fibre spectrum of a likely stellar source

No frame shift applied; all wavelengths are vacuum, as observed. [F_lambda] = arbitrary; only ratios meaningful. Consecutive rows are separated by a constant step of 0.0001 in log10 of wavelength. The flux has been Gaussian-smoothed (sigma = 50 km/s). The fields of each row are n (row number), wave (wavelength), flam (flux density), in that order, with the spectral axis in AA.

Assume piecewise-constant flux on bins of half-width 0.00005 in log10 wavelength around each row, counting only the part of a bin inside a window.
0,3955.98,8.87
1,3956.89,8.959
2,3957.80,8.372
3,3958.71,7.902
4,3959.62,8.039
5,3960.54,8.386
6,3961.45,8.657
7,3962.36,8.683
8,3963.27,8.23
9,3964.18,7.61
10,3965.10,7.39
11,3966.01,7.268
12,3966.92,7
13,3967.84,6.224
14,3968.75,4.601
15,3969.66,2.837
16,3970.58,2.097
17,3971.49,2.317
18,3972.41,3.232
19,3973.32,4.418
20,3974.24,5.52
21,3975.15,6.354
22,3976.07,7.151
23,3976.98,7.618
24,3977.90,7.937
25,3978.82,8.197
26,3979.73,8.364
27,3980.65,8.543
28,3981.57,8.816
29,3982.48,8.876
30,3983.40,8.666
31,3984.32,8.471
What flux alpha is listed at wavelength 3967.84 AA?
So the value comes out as 6.224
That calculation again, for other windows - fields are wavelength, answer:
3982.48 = 8.876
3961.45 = 8.657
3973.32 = 4.418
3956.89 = 8.959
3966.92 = 7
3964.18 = 7.61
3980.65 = 8.543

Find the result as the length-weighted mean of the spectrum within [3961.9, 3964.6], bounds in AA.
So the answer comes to 8.21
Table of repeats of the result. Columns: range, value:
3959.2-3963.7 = 8.4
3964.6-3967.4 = 7.2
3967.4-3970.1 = 4.57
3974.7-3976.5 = 6.73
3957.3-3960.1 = 8.11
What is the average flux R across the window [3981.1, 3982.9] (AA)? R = 8.86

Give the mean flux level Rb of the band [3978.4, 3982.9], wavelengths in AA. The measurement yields 8.57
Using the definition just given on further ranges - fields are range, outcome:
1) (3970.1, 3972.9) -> 2.57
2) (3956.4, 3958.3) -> 8.67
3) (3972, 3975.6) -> 4.91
